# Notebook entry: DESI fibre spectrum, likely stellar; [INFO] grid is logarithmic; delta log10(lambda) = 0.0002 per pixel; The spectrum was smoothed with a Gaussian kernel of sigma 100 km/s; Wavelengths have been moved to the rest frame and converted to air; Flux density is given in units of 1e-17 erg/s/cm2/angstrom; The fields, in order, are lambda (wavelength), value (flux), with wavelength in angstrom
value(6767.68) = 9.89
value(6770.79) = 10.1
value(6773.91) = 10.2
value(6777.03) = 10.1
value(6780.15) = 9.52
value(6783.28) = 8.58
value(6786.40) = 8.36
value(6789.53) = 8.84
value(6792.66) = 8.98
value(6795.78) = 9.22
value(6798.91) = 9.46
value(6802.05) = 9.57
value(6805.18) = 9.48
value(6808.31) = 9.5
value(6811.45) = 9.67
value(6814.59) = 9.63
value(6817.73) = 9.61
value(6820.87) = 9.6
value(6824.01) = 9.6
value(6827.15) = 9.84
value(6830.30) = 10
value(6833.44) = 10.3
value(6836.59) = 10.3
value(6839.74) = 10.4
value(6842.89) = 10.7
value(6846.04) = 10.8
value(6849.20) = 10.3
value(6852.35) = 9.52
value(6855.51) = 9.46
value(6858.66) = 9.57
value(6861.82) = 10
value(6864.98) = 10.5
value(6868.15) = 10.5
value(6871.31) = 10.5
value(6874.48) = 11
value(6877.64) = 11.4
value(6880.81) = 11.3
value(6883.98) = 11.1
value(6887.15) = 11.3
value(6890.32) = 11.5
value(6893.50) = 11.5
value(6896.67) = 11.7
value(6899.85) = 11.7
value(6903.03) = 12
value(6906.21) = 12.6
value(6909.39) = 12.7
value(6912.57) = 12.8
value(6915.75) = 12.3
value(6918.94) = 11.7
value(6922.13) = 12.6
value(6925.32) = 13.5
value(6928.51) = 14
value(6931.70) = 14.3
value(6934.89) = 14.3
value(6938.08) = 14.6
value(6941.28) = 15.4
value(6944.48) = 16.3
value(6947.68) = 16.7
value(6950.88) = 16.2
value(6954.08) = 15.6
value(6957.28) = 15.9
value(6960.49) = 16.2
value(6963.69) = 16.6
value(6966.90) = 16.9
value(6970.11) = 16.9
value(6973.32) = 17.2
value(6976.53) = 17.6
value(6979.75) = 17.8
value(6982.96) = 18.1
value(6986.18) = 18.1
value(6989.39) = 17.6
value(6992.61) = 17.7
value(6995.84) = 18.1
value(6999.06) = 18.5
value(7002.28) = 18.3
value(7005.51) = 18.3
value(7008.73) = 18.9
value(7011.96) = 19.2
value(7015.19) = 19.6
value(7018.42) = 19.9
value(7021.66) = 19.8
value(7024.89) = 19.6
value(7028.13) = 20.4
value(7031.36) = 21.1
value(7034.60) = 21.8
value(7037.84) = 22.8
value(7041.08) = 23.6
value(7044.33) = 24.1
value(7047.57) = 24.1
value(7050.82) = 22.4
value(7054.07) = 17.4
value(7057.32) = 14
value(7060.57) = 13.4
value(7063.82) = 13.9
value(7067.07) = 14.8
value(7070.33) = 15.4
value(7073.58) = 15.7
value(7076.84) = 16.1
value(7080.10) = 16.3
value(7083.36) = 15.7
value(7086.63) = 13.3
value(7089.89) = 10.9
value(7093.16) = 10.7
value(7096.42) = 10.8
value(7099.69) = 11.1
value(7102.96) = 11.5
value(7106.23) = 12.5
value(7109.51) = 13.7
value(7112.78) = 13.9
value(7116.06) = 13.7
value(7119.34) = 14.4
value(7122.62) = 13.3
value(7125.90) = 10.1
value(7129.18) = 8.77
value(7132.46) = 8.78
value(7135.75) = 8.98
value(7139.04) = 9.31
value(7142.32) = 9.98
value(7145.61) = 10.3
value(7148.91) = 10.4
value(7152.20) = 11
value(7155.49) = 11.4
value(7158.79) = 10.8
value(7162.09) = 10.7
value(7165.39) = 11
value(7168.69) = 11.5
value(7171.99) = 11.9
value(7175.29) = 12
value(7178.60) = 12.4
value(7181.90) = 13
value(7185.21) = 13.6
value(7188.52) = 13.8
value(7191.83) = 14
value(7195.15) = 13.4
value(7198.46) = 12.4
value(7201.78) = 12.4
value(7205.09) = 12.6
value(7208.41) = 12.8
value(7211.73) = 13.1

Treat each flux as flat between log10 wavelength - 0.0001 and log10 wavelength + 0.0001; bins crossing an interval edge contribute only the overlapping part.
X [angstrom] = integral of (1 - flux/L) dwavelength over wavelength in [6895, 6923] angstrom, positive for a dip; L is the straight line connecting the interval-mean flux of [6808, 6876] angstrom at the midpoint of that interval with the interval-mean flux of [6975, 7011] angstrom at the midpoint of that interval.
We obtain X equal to 2.9 angstrom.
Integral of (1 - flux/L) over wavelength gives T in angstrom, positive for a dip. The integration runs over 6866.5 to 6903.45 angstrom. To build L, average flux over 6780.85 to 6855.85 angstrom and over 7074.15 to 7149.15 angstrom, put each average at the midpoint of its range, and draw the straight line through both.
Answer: -3.9 angstrom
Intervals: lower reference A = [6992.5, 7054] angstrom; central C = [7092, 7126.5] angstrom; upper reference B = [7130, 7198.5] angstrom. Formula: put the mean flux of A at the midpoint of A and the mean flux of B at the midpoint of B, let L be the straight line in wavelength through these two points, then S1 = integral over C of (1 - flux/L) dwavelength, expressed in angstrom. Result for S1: 5.6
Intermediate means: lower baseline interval 20.4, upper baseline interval 11.4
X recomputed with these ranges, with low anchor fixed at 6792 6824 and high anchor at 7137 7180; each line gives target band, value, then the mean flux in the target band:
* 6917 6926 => -2.3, 12.5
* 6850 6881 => -1.9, 10.3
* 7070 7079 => -4.4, 15.8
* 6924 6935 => -4.4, 14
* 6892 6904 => -2.2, 11.7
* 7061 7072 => -4.2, 14.6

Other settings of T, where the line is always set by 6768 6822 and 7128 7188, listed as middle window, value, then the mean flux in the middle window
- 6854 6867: -0.3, 9.91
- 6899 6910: -2.6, 12.2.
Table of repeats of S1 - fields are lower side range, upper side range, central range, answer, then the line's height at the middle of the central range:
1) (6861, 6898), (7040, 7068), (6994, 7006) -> -1.5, 16.3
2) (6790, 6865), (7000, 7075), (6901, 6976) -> 0.3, 14.7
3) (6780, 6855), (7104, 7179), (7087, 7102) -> 0.0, 11.1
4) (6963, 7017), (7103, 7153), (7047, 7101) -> -3.5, 13.9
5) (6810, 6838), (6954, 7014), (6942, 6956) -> -0.2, 15.9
